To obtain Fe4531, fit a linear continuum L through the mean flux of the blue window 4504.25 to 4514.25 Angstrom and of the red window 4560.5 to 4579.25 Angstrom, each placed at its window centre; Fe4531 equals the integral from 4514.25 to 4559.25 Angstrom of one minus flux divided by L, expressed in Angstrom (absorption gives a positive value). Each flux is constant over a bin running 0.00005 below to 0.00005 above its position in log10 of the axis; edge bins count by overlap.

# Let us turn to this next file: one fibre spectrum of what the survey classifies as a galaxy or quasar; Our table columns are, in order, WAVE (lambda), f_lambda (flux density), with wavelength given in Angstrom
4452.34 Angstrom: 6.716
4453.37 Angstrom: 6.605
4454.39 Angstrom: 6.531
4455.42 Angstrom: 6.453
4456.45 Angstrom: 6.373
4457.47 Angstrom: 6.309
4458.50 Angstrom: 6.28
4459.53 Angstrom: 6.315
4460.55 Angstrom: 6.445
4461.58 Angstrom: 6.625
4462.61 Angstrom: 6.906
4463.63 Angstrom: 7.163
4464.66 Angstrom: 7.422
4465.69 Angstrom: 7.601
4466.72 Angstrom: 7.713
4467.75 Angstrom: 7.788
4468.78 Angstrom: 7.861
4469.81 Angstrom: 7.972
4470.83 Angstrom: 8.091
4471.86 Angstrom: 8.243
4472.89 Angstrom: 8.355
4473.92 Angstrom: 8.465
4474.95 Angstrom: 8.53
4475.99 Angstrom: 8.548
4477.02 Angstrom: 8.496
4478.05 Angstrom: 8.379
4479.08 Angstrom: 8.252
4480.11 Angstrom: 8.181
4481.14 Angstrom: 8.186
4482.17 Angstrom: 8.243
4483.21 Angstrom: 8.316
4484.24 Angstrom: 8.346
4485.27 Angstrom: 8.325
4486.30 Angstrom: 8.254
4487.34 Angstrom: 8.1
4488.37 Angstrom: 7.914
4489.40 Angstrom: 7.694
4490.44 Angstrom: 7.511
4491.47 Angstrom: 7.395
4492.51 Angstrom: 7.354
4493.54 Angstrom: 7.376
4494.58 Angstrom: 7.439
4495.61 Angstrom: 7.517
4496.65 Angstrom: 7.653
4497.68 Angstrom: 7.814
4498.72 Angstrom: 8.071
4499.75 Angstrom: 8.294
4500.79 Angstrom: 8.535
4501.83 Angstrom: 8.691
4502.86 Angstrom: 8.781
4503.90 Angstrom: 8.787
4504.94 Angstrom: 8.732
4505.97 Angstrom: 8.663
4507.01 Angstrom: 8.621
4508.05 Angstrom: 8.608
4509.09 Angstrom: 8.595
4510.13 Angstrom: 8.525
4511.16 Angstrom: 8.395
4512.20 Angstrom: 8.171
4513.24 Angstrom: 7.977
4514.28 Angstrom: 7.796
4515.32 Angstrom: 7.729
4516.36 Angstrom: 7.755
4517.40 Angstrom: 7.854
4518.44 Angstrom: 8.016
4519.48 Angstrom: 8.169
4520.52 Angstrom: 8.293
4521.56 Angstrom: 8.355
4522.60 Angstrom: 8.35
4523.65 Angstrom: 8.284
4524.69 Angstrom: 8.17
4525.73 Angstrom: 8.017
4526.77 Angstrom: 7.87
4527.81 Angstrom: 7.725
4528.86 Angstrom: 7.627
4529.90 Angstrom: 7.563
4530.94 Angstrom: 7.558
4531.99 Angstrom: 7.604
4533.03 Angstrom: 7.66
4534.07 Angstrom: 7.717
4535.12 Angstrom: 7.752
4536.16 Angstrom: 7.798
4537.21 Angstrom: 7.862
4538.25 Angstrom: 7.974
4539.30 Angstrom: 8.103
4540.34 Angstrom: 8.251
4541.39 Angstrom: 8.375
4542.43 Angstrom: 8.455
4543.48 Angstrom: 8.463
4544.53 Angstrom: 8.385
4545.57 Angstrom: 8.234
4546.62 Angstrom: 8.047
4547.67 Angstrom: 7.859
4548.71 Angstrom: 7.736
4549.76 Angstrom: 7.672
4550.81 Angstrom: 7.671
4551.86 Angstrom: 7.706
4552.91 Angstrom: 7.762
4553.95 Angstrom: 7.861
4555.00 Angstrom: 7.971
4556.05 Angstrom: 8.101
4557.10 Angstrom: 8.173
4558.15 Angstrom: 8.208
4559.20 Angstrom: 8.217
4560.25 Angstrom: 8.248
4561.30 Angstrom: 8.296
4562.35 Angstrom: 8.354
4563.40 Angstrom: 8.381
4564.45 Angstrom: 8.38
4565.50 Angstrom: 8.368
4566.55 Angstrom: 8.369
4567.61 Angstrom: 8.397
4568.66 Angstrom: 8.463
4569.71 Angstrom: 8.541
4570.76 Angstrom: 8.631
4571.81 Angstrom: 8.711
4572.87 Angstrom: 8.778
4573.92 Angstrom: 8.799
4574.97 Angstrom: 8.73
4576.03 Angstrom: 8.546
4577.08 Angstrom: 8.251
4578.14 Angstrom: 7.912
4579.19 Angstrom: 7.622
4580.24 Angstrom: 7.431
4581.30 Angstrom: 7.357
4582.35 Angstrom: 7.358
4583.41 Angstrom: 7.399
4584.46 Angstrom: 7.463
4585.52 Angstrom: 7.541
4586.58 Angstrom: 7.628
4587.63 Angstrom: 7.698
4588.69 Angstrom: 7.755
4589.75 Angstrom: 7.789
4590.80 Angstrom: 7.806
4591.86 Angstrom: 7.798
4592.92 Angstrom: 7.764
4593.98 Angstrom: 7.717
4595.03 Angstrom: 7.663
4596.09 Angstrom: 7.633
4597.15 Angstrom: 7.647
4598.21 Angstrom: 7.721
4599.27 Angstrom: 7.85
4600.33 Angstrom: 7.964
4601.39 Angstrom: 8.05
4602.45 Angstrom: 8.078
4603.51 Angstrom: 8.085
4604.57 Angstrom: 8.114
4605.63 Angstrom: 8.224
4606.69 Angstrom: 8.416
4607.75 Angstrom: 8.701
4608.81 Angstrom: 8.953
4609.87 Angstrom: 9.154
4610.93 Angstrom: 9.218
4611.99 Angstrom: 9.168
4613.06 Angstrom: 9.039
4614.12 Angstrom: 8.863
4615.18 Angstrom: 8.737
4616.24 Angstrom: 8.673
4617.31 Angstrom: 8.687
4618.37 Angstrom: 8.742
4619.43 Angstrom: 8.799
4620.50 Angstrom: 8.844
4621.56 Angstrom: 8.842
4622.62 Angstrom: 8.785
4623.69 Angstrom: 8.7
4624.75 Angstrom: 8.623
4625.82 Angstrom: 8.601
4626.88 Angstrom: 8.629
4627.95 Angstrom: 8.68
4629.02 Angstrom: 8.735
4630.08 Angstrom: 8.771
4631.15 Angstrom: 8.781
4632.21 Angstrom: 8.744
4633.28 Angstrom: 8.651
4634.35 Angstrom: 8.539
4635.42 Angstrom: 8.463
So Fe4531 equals 2.52 Angstrom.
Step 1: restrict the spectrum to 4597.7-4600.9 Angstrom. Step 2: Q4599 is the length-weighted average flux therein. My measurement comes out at 7.84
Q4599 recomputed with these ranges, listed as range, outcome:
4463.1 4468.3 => 7.54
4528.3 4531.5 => 7.57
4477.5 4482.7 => 8.25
